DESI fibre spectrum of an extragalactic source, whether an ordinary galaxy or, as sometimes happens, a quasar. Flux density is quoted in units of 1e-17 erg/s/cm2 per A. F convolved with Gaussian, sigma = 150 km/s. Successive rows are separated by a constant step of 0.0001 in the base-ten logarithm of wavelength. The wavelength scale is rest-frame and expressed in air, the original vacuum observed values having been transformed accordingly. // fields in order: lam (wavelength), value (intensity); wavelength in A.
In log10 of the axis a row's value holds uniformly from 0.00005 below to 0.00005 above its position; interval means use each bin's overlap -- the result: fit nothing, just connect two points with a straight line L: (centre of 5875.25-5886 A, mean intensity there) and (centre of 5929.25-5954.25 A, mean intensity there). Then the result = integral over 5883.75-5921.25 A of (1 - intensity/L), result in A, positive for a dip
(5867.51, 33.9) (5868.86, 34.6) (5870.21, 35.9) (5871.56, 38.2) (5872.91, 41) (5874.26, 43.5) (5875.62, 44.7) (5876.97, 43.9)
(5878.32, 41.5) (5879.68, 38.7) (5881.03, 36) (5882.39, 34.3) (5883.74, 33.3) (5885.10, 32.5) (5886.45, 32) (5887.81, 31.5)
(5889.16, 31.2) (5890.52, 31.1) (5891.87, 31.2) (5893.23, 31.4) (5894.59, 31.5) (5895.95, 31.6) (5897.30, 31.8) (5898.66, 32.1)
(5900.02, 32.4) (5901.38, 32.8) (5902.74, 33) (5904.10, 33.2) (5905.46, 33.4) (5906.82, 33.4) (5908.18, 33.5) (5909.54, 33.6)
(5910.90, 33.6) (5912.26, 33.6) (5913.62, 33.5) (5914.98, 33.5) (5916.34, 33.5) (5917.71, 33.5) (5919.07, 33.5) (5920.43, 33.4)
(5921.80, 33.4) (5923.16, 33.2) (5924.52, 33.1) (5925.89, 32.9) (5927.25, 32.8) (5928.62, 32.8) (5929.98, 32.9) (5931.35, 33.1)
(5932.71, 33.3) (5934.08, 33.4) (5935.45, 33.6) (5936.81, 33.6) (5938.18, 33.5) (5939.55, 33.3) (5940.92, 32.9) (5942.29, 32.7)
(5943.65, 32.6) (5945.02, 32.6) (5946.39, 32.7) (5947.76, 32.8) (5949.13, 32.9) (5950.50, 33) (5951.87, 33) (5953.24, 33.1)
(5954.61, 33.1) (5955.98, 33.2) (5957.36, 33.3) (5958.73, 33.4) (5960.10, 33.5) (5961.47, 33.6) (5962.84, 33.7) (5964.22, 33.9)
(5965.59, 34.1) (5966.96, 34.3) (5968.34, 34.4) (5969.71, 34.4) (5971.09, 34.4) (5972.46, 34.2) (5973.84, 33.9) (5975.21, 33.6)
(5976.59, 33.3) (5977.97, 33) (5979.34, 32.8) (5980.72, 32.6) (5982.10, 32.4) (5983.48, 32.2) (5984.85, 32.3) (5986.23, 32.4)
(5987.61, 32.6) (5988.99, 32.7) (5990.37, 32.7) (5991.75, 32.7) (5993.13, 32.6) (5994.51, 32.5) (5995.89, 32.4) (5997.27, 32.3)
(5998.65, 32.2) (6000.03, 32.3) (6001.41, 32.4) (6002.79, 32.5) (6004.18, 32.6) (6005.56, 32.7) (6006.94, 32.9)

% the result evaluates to 3.5 A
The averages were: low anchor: 37.8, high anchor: 33.1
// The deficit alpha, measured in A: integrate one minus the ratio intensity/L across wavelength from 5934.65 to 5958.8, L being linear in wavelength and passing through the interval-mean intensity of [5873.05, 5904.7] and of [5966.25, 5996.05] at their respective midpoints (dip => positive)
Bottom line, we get 0.5 A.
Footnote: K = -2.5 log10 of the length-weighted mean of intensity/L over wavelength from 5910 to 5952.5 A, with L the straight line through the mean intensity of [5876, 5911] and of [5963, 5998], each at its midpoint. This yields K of 0.01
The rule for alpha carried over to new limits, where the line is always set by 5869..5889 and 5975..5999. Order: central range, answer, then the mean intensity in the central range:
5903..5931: 1.89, 33.3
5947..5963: 0.39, 33.2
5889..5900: 1.54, 31.6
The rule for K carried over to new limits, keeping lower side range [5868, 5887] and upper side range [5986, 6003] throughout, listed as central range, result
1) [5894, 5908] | 0.133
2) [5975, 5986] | 0.014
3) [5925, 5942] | 0.068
